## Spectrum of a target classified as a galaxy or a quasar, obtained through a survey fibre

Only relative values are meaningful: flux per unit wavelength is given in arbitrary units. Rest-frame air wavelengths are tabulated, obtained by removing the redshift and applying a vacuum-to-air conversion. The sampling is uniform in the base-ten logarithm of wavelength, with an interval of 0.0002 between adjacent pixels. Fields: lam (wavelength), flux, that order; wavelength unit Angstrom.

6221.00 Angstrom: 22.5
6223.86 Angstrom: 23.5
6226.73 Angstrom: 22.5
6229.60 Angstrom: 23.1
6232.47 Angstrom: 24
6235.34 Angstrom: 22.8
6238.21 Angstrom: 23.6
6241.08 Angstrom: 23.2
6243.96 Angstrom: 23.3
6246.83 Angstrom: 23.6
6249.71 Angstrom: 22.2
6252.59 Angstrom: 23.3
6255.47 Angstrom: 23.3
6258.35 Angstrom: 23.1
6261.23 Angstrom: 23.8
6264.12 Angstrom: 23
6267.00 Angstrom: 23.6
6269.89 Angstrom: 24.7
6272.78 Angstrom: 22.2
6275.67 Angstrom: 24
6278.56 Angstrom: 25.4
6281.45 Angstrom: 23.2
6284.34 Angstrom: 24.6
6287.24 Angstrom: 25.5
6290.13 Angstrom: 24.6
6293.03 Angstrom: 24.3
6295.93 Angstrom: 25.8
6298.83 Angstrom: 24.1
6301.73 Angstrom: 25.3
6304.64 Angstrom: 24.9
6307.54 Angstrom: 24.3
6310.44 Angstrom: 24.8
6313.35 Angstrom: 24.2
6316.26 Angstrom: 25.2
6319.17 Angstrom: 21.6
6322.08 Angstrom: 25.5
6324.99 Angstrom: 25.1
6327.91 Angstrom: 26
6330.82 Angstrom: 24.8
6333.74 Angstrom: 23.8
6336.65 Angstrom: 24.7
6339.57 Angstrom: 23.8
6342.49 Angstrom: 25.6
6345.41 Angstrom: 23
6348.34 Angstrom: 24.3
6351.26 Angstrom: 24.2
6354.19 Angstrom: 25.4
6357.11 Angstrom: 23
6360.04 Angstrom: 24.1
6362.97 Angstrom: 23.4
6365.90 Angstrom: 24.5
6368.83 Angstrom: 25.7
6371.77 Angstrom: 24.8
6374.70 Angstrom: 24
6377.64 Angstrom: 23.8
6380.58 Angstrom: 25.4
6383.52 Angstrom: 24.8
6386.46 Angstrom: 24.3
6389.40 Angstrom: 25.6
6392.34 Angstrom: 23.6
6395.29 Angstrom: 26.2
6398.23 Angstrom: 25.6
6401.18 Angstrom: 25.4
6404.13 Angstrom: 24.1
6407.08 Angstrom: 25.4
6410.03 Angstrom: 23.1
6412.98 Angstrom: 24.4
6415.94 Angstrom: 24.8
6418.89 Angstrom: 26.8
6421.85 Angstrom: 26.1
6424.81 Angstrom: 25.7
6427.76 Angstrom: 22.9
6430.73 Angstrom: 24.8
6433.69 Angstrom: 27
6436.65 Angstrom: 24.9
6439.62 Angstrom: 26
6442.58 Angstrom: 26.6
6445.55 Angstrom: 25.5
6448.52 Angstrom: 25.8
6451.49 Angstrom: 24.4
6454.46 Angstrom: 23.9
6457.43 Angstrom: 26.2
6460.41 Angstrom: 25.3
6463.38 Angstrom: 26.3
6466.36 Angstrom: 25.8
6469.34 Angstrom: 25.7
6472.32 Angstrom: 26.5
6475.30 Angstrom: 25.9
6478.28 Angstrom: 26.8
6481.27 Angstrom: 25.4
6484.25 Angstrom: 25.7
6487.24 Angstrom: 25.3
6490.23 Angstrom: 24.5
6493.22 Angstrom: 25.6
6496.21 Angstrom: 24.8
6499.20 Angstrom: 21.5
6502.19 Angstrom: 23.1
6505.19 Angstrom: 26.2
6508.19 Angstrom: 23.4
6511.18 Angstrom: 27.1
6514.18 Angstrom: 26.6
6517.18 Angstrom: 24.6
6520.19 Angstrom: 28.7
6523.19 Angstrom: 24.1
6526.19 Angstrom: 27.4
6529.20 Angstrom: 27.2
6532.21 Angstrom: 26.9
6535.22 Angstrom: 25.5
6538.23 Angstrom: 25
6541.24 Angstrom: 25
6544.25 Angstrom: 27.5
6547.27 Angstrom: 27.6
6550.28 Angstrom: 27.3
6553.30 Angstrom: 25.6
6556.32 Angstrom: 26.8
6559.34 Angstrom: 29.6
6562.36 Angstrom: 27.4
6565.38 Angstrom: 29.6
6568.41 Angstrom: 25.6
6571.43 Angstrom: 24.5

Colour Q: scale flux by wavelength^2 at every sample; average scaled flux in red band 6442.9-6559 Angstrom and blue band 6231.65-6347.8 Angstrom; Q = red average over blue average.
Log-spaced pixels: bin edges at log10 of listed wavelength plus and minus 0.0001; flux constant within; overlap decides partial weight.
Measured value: 1.14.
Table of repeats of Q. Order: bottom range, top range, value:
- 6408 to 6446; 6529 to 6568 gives 1.11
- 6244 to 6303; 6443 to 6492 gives 1.13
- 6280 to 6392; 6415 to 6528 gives 1.08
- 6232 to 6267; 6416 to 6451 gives 1.17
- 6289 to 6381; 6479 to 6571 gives 1.13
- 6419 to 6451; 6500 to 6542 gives 1.03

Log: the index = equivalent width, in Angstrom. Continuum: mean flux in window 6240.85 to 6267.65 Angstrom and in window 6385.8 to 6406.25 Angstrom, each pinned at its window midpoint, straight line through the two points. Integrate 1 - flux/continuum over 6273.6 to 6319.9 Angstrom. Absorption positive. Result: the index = -1.4 Angstrom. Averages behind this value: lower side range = 23.2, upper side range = 25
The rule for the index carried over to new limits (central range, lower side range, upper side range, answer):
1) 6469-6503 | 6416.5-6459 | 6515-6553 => 1.1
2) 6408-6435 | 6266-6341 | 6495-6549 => 0.1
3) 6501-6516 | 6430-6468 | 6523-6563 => 0.6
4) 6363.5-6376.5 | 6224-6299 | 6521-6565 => 0.1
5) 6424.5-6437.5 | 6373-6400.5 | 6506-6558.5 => 0.1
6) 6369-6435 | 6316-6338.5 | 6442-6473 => 0.5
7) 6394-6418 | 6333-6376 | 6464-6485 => 0.1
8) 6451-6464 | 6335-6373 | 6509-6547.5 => 0.2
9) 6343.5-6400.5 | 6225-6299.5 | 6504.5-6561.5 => 0.7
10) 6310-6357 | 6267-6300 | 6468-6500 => 0.3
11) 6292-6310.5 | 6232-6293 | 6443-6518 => -0.6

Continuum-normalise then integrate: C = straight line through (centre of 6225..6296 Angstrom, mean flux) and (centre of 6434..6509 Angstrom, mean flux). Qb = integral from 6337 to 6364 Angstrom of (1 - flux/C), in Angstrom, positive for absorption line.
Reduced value 0.3 Angstrom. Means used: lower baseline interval 23.7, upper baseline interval 25.3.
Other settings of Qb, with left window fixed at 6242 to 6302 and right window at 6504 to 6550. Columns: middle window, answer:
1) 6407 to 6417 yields 0.4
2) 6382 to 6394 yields 0.2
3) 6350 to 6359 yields 0.2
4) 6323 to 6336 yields -0.3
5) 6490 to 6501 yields 0.8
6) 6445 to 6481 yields 0.0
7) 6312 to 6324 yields 0.1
